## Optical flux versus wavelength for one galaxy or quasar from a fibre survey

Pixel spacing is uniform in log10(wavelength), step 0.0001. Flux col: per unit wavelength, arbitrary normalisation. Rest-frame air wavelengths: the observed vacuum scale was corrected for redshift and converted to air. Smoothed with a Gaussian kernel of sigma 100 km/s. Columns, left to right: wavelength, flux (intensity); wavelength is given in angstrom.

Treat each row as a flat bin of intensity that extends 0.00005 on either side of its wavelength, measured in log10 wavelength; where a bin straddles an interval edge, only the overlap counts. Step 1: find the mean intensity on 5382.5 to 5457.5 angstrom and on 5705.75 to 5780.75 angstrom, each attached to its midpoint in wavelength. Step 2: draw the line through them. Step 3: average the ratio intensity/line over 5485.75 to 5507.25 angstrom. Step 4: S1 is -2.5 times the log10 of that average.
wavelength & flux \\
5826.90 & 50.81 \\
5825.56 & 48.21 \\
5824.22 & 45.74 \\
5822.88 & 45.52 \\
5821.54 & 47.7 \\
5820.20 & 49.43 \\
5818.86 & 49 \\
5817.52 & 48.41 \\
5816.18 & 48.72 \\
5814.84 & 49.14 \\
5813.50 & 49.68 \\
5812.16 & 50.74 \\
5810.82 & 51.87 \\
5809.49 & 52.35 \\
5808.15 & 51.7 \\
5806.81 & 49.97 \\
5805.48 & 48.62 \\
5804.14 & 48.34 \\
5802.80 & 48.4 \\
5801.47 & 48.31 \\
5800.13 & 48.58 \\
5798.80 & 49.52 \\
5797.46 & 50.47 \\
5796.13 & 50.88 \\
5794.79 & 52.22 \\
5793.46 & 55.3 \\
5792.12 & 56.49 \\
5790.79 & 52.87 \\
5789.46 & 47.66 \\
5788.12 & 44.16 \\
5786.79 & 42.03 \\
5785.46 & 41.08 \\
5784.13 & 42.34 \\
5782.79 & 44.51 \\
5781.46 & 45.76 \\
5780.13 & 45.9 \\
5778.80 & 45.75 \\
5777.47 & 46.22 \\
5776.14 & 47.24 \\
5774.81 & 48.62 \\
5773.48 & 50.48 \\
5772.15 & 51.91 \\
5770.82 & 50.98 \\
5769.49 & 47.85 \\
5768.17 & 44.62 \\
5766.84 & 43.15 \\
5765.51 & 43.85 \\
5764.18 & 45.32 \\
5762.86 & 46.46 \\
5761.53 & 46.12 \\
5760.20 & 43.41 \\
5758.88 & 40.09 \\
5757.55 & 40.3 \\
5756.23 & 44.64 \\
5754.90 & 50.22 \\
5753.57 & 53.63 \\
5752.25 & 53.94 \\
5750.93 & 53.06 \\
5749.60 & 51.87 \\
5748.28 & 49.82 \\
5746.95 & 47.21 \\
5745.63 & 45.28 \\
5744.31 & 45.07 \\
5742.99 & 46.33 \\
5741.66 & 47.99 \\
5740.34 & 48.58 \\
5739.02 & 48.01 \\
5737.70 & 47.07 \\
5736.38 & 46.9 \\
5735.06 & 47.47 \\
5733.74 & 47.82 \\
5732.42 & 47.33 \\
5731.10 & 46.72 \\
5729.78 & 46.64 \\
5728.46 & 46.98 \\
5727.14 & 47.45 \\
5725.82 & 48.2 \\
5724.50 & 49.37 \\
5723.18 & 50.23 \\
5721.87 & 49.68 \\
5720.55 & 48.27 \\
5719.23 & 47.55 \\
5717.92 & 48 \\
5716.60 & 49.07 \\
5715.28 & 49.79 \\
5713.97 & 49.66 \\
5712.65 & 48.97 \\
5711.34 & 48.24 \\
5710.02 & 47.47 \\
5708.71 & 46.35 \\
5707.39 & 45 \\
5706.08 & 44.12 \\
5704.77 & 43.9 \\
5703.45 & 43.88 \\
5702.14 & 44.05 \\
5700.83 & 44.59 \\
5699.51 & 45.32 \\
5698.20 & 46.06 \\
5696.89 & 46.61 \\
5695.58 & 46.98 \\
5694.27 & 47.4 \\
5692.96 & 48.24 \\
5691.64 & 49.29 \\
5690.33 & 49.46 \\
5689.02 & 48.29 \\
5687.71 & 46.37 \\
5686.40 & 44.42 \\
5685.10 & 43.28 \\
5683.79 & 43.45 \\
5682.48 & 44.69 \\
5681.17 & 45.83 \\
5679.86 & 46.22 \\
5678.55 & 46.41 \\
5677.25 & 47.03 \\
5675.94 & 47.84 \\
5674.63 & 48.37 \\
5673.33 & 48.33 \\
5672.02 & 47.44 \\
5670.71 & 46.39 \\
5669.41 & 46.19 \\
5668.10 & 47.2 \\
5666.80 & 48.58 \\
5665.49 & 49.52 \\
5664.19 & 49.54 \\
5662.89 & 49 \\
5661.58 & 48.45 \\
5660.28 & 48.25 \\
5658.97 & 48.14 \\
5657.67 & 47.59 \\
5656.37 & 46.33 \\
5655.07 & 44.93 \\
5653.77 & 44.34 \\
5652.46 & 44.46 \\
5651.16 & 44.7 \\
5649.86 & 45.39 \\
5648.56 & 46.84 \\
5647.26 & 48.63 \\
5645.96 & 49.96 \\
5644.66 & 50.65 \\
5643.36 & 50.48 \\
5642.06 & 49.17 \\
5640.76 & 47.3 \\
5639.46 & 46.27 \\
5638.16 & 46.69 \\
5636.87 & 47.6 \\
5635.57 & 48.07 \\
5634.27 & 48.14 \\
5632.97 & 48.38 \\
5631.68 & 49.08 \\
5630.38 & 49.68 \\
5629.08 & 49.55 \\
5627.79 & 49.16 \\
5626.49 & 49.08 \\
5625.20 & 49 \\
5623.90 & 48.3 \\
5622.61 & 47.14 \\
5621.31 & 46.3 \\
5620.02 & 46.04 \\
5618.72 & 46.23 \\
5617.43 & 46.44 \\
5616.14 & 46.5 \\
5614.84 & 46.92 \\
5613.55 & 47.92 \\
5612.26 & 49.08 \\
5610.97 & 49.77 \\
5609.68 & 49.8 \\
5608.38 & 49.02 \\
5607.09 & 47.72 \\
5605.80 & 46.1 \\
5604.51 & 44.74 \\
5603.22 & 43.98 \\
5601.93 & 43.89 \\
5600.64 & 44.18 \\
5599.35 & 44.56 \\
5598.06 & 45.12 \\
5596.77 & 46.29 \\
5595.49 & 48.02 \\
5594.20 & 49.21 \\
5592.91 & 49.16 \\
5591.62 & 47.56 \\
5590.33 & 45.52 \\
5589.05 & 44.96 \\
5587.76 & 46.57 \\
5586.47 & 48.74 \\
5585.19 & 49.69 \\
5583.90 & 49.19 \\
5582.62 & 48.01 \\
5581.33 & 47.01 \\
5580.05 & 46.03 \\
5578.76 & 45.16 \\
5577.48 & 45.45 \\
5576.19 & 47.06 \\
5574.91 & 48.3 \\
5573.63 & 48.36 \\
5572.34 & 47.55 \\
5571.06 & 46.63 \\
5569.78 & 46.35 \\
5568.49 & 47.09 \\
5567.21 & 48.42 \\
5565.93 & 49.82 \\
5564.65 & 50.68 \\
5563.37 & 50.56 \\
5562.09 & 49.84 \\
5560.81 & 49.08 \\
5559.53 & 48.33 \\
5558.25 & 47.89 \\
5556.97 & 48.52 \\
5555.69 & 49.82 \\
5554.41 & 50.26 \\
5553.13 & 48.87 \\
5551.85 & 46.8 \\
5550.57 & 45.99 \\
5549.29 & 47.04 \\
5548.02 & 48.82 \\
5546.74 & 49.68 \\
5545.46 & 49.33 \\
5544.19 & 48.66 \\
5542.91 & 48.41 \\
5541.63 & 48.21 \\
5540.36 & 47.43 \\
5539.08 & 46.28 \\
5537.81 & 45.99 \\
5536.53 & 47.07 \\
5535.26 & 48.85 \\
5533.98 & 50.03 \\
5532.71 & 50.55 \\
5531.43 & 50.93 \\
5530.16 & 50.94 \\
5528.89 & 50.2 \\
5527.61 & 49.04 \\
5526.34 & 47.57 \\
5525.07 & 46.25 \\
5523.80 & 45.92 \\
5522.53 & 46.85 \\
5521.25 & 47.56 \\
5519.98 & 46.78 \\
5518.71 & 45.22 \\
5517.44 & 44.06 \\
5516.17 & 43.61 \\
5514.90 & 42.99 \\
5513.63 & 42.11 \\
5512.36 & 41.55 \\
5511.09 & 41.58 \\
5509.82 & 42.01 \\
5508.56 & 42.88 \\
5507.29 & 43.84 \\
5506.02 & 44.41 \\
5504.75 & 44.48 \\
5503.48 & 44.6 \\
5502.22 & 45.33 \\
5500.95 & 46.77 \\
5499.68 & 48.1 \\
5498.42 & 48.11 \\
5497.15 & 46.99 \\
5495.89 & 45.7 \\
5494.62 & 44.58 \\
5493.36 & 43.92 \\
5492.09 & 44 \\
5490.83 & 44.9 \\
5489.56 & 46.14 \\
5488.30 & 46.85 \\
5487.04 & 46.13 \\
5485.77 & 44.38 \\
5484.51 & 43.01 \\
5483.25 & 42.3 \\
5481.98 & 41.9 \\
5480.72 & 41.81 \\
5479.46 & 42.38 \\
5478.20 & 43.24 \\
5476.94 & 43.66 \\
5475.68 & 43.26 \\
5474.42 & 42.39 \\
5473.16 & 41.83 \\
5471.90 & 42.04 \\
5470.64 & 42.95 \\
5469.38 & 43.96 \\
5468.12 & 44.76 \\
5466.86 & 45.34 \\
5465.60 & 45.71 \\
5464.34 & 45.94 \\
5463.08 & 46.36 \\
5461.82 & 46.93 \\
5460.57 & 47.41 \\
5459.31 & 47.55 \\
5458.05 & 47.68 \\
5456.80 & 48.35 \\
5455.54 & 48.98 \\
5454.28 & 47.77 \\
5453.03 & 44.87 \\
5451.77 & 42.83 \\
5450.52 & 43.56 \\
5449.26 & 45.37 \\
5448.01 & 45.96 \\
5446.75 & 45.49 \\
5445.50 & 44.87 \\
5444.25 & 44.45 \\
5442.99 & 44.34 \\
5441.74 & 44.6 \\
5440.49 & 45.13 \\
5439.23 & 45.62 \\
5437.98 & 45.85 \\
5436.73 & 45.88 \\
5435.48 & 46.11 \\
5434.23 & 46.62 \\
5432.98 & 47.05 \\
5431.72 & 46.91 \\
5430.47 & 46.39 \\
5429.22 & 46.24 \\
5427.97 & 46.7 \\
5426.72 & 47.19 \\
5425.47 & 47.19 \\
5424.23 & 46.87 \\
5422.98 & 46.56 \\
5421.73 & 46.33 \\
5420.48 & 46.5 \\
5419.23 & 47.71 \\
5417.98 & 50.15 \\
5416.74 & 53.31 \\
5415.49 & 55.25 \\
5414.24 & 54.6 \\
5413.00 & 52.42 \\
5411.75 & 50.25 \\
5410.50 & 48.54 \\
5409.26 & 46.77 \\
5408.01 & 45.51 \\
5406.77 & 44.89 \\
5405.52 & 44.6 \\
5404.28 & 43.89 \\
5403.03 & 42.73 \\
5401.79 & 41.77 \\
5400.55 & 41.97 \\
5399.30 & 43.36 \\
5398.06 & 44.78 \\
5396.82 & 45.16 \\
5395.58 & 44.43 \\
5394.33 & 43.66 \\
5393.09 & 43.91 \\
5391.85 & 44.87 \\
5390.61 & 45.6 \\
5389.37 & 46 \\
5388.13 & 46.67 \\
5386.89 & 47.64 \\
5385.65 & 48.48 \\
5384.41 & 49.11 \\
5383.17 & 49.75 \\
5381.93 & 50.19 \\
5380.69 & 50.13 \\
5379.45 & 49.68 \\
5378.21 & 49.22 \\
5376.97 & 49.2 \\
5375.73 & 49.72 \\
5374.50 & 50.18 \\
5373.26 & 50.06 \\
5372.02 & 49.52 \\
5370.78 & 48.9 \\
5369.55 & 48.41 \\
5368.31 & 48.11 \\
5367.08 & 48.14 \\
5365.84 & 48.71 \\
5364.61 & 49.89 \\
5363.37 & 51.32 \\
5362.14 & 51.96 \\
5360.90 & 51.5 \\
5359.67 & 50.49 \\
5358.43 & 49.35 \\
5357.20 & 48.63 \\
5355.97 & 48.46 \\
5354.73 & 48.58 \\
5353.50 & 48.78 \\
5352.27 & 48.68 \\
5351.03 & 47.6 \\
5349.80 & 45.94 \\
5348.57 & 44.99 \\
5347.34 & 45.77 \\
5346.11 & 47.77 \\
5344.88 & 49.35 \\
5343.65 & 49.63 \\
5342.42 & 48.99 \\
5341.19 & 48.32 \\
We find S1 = 0.03 mag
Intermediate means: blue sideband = 46.5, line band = 45.6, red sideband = 47.5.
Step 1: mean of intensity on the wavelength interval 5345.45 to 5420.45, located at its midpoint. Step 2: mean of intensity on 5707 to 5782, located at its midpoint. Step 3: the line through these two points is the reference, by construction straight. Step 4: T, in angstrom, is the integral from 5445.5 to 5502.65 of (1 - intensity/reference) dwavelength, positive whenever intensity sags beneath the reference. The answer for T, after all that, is 3.3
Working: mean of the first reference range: 48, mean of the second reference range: 47.6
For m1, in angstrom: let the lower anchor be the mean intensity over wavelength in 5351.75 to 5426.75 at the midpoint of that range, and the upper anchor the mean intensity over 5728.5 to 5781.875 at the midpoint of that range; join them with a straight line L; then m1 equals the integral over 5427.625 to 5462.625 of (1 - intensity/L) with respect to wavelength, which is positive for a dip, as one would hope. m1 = 1.3 angstrom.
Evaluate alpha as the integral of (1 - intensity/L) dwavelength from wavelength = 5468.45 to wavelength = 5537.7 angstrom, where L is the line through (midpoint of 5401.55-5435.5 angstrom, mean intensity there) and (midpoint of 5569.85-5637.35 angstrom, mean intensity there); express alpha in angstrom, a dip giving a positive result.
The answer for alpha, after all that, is 3.3 angstrom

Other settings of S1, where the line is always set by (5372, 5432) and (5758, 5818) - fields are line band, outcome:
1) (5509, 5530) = 0.05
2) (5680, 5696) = 0.03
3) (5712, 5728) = -0.02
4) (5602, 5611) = 0.02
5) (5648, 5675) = 0.01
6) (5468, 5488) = 0.10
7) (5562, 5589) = 0.00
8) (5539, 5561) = -0.02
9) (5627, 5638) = -0.02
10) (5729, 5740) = 0.01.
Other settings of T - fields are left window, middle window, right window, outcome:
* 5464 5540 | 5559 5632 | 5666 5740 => -2.32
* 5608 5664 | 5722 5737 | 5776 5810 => 0.09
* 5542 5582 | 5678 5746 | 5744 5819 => 1.66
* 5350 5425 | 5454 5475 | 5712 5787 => 0.97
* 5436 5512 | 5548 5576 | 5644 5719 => -1.61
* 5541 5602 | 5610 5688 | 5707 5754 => 1.06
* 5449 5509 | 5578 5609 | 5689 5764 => -0.43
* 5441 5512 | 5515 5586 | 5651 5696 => -3.60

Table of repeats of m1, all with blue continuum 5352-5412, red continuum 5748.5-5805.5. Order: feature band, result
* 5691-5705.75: 0.5 angstrom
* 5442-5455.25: 0.7 angstrom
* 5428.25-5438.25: 0.2 angstrom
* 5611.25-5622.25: 0.2 angstrom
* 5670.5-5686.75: 0.5 angstrom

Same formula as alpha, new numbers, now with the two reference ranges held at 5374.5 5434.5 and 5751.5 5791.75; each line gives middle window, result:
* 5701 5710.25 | 0.4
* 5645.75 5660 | 0.1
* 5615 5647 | -0.9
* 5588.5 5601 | 0.1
